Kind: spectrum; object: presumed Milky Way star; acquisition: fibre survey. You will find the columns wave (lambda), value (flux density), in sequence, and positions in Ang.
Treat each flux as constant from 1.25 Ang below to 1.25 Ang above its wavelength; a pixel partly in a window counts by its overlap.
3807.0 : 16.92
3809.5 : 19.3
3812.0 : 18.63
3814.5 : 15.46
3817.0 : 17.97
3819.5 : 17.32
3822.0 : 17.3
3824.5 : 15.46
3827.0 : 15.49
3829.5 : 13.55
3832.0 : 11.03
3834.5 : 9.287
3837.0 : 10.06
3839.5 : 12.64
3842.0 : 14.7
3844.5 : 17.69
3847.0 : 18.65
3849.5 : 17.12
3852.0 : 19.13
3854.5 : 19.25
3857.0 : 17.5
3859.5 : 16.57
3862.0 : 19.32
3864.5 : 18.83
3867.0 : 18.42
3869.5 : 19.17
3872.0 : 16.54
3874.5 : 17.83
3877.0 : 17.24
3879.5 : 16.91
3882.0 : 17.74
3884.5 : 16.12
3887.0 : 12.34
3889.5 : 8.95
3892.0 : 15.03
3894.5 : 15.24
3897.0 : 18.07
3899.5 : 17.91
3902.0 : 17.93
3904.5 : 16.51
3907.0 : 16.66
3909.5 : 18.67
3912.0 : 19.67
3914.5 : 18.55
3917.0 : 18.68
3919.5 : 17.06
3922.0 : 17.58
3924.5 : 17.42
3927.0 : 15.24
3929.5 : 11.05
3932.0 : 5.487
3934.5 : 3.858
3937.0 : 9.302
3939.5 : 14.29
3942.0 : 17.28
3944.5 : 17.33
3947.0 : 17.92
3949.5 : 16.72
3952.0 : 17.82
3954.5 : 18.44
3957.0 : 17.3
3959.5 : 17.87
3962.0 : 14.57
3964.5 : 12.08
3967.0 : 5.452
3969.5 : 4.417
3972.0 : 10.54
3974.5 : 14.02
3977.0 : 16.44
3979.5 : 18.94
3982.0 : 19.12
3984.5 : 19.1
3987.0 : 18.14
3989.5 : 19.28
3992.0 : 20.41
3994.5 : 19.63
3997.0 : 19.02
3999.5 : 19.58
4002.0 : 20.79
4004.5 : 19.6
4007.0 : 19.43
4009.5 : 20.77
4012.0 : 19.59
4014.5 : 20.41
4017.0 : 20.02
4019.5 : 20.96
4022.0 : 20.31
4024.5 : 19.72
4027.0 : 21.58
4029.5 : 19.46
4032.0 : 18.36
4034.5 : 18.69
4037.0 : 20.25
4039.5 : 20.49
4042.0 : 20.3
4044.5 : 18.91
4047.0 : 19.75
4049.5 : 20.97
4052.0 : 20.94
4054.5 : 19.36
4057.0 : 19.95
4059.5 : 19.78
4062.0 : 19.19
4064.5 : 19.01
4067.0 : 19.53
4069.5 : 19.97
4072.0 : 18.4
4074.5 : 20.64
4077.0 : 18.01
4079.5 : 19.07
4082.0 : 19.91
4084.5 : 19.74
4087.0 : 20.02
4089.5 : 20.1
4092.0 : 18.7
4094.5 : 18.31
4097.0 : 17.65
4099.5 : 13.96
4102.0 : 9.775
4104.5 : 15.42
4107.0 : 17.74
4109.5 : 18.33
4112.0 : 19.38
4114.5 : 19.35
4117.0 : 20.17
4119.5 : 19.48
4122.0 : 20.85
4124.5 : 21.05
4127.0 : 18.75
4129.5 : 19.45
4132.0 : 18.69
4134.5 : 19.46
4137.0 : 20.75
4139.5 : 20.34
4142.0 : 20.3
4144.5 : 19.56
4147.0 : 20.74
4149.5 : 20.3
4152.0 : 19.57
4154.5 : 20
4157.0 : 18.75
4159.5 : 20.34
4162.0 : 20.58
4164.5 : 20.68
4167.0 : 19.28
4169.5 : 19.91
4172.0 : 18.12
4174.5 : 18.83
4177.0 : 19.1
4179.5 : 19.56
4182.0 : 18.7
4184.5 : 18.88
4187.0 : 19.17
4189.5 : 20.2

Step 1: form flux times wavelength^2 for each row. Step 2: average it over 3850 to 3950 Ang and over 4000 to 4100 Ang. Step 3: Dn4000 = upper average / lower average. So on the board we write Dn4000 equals 1.31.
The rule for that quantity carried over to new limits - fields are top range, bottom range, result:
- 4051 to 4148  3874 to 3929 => 1.26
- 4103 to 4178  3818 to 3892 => 1.41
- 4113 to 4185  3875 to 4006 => 1.37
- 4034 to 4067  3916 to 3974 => 1.52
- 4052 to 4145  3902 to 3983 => 1.37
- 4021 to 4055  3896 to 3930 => 1.22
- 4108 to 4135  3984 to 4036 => 1.04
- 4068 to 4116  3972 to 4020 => 1.00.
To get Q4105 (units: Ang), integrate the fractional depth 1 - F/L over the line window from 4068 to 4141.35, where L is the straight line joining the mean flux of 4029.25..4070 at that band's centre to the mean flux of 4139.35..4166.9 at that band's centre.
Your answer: 4.2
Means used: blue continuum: 19.7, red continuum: 20.1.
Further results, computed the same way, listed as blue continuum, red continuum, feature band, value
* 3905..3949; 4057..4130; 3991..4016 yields -4.7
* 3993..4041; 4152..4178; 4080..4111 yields 3.5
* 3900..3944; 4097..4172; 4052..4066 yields -1.6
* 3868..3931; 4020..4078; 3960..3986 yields 6.5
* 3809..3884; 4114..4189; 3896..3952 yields 5.4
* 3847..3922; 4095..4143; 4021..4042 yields -2.2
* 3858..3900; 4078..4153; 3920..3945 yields 6.2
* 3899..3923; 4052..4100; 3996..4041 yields -3.0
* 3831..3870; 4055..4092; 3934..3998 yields 8.7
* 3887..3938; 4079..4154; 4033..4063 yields -4.0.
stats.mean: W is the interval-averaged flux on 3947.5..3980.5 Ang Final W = 14.2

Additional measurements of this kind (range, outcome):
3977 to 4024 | 19.6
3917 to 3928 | 17.1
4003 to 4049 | 19.9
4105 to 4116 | 18.5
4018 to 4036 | 19.9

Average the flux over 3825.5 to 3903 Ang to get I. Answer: 16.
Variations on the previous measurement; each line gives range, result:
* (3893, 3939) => 15.3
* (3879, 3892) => 14.3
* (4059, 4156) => 19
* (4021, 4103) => 19.1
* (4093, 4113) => 16.3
